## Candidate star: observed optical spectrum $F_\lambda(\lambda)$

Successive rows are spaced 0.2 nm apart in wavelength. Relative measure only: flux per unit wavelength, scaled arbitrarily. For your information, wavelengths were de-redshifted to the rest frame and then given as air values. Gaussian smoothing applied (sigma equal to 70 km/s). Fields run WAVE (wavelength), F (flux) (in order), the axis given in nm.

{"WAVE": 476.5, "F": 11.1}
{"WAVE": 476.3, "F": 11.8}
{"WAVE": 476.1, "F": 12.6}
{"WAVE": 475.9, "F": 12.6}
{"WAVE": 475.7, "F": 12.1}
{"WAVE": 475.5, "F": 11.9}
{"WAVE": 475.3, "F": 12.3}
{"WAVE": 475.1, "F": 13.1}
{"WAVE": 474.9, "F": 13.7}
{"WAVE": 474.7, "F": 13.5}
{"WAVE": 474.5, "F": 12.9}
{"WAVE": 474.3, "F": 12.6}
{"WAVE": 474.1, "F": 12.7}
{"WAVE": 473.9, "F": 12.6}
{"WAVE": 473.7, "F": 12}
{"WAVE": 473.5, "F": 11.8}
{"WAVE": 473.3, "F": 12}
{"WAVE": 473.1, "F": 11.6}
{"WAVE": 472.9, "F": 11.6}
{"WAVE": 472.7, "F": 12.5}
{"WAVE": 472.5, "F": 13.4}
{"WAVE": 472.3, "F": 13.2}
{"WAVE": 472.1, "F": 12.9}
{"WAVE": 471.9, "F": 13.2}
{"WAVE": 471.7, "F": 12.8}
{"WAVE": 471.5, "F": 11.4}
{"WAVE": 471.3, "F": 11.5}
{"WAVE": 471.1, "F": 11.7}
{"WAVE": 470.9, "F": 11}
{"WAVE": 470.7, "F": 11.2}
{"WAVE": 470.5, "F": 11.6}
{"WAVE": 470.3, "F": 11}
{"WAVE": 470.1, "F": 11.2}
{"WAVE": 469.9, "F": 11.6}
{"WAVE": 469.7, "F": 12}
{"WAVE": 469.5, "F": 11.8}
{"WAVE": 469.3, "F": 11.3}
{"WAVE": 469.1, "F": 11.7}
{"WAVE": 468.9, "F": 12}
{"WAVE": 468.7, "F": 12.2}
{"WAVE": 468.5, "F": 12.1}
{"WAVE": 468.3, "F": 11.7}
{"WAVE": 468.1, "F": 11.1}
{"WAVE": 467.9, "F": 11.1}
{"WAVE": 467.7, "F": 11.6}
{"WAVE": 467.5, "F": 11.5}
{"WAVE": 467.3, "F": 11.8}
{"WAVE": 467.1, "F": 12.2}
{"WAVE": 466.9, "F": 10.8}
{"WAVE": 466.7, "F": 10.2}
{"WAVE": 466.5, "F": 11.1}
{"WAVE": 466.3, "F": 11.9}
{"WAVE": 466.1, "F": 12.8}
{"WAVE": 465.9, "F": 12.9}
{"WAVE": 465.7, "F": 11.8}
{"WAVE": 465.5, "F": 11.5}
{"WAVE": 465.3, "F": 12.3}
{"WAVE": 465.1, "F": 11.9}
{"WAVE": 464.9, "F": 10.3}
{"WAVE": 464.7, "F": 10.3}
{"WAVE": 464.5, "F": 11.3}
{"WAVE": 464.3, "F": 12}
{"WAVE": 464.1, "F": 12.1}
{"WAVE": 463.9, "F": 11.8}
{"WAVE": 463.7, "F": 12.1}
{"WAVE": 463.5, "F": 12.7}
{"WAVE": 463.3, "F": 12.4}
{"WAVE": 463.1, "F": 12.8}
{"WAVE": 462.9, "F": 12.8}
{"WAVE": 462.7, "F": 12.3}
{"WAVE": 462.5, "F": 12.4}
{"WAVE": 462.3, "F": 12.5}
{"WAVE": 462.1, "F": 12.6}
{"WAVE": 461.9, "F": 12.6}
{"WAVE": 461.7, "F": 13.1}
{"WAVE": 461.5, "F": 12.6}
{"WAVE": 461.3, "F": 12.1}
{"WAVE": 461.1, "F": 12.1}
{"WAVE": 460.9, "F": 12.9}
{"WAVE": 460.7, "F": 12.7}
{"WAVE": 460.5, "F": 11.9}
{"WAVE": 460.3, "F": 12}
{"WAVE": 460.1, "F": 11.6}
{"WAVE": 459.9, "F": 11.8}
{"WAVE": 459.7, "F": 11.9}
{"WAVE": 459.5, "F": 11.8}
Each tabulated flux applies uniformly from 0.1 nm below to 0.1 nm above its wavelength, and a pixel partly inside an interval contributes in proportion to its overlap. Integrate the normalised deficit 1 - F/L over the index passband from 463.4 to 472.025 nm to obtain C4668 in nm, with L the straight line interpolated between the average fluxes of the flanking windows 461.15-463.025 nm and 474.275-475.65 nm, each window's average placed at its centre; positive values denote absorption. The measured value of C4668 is 0.68 nm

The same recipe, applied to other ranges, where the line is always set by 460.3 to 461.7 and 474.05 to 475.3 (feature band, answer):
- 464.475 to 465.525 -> 0.11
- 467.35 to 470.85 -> 0.33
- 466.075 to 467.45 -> 0.13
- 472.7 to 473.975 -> 0.10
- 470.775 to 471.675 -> 0.10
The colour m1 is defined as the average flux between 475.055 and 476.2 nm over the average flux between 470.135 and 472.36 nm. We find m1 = 1.04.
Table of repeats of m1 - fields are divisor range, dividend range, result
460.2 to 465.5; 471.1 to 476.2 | 1.03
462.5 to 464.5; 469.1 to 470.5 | 0.94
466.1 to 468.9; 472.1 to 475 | 1.09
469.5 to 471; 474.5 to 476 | 1.12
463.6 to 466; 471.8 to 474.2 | 1.07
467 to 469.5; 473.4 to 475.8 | 1.08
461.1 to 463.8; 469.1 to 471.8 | 0.92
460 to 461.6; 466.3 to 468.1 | 0.92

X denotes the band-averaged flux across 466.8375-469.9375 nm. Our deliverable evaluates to 11.7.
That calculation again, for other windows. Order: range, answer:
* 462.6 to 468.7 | 11.8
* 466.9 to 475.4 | 12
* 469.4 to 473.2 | 12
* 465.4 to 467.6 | 11.7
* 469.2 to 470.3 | 11.5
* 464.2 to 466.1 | 11.7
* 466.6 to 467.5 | 11.3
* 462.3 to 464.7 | 12.2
